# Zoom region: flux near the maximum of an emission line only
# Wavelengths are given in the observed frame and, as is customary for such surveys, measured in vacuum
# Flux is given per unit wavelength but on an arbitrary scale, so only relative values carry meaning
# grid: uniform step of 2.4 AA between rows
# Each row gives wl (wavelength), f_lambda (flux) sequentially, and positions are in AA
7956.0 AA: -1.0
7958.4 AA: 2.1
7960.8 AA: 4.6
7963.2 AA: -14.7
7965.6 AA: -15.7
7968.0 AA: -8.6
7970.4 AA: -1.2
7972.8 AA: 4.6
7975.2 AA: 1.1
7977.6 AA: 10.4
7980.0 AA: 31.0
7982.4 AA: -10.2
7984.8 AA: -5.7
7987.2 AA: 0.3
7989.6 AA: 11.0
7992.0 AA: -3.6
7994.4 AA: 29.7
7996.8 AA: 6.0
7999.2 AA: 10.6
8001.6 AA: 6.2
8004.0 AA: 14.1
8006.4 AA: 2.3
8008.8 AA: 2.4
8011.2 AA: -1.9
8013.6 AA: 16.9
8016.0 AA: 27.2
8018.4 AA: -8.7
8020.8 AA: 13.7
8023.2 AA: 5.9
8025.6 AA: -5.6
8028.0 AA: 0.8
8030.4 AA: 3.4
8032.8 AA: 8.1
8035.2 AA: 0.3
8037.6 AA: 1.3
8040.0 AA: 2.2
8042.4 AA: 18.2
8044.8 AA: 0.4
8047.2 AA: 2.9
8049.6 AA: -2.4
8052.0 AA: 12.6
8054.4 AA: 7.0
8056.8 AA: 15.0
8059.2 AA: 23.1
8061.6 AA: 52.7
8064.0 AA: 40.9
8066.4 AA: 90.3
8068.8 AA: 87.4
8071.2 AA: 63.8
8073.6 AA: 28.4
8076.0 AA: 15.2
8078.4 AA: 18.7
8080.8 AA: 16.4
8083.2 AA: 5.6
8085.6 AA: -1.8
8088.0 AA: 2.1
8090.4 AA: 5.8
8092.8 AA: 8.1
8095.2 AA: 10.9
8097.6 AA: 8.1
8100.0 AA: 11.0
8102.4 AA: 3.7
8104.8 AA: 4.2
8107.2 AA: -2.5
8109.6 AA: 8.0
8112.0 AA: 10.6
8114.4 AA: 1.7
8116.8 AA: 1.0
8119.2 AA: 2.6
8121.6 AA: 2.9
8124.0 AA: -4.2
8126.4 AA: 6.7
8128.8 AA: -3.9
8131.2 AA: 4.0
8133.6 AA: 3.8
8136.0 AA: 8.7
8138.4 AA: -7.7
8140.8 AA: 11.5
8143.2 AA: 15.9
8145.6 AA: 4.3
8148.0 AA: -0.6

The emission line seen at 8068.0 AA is [O II] 3727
